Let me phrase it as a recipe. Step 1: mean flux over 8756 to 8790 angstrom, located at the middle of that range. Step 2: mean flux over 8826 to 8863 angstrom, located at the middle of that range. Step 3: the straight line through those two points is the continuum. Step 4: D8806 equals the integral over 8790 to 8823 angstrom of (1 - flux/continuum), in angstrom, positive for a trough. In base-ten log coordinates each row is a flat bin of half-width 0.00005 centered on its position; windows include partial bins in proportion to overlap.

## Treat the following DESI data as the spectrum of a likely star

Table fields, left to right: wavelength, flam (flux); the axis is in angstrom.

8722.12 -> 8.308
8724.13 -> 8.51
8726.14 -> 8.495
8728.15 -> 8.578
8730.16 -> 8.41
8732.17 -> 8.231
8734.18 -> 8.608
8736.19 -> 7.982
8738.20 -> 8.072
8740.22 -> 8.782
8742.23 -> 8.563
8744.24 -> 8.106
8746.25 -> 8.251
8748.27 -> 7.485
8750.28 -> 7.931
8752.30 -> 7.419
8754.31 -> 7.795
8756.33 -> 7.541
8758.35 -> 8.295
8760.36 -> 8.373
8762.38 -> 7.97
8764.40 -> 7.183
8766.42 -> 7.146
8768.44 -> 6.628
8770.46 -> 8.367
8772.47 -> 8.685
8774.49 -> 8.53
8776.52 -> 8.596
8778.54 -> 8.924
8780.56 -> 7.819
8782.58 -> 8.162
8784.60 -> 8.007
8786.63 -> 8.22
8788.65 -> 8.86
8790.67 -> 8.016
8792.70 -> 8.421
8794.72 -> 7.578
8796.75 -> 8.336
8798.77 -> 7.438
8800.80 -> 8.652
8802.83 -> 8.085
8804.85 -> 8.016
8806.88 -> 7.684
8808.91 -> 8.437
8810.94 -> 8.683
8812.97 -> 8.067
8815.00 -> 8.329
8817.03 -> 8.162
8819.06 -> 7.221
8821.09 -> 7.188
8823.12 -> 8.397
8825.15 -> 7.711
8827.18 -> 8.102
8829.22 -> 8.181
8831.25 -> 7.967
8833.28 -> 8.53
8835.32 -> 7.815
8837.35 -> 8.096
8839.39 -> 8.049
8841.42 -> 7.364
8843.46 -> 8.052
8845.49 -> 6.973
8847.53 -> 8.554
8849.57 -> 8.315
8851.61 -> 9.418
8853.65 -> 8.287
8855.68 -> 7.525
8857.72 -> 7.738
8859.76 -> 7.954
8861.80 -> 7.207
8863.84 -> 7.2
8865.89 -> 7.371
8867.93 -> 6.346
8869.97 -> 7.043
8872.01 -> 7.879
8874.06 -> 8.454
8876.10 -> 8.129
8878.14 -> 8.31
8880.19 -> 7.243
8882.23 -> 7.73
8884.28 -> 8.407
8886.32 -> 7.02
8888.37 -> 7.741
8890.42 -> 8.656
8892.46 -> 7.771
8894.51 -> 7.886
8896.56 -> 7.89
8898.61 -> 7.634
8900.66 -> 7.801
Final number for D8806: 0.1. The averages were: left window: 8.09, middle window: 8.03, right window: 8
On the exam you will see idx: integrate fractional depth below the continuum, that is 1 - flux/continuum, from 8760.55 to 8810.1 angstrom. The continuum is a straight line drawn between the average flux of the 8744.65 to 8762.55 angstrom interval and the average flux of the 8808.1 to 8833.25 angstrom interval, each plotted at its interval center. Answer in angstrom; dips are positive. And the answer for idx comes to -0.67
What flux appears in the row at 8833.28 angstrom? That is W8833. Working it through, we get 8.53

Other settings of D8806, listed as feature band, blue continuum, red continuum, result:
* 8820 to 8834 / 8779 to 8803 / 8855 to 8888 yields -0.2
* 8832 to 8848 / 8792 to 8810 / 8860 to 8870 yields -0.9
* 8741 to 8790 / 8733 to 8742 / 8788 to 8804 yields 1.4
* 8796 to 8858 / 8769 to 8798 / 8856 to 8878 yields -1.1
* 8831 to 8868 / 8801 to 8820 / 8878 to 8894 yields 0.5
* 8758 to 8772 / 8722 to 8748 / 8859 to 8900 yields 0.8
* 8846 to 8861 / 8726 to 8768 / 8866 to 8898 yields -0.7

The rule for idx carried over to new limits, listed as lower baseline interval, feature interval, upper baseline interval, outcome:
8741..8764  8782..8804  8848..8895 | -0.68 angstrom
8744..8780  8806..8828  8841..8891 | -0.37 angstrom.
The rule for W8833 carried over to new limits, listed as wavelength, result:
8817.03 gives 8.162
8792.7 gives 8.421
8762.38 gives 7.97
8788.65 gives 8.86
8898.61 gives 7.634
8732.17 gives 8.231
